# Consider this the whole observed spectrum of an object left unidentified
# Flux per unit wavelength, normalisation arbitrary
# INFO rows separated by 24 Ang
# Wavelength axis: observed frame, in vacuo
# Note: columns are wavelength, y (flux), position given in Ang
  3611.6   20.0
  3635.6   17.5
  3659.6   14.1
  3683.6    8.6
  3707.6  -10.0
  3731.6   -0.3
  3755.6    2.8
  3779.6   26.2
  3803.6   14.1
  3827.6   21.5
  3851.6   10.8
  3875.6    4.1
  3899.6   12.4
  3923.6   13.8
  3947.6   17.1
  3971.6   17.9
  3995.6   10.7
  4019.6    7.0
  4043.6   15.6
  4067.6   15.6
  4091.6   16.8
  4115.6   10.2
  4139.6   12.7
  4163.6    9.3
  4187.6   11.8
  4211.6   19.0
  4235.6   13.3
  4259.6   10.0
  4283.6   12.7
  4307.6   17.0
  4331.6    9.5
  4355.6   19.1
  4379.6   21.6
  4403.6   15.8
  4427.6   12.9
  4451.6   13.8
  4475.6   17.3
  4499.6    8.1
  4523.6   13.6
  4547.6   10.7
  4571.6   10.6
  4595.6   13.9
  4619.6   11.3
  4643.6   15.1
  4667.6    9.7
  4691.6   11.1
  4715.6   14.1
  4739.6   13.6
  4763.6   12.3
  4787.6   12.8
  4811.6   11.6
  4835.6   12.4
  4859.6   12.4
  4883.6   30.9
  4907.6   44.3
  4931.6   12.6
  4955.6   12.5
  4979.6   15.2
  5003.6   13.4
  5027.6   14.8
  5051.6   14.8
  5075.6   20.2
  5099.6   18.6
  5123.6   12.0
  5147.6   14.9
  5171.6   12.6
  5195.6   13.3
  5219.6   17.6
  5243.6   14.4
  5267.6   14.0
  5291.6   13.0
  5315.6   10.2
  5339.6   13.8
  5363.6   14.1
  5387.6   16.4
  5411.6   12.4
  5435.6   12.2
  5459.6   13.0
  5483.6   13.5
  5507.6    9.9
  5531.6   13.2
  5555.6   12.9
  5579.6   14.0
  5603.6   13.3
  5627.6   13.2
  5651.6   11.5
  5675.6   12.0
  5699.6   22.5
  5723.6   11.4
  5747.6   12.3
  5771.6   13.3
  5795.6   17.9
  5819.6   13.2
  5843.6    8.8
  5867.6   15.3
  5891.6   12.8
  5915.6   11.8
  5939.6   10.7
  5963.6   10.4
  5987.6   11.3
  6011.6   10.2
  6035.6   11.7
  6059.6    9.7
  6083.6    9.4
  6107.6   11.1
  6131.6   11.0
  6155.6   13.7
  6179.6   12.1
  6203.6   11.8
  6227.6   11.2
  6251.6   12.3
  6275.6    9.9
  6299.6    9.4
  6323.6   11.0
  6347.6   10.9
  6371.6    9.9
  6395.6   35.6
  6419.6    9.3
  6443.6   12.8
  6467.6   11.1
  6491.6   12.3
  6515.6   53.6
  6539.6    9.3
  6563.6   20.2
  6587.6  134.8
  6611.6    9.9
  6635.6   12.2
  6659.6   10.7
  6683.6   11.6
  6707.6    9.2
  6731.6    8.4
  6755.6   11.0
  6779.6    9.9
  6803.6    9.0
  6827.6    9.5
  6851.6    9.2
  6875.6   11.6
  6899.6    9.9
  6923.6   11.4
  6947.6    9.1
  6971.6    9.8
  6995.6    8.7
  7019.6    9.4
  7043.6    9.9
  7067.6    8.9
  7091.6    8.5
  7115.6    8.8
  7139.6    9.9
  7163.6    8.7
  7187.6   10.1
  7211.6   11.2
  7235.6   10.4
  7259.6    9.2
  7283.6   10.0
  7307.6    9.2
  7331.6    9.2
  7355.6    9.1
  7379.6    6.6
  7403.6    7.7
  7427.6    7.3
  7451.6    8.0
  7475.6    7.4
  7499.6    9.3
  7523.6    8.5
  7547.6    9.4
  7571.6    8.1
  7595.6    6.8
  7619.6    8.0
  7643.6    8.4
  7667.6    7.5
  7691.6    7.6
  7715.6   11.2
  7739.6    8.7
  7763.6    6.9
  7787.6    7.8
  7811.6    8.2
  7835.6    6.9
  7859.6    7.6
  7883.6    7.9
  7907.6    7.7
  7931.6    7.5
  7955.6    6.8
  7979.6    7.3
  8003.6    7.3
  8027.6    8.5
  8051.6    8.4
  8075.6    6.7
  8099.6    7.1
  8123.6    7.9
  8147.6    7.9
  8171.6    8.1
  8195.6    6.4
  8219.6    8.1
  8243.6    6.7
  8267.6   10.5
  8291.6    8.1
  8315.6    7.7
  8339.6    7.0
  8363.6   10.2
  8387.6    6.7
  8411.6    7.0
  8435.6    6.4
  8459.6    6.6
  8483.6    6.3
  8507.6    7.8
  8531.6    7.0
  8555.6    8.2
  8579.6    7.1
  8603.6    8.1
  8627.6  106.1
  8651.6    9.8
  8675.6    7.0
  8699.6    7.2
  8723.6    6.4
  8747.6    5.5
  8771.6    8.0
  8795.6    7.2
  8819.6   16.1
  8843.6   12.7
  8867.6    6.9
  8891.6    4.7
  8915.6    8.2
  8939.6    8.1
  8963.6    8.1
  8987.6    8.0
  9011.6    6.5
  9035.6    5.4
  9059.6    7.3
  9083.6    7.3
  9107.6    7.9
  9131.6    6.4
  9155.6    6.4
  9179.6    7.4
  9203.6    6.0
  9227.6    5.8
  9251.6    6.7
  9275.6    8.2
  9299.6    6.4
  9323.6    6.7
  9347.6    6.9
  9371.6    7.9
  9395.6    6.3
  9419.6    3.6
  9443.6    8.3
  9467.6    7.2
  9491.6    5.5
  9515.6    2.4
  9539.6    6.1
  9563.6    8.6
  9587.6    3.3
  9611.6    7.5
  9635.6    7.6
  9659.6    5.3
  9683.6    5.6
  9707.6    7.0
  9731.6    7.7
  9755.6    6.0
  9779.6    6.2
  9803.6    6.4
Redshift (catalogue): 0.313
